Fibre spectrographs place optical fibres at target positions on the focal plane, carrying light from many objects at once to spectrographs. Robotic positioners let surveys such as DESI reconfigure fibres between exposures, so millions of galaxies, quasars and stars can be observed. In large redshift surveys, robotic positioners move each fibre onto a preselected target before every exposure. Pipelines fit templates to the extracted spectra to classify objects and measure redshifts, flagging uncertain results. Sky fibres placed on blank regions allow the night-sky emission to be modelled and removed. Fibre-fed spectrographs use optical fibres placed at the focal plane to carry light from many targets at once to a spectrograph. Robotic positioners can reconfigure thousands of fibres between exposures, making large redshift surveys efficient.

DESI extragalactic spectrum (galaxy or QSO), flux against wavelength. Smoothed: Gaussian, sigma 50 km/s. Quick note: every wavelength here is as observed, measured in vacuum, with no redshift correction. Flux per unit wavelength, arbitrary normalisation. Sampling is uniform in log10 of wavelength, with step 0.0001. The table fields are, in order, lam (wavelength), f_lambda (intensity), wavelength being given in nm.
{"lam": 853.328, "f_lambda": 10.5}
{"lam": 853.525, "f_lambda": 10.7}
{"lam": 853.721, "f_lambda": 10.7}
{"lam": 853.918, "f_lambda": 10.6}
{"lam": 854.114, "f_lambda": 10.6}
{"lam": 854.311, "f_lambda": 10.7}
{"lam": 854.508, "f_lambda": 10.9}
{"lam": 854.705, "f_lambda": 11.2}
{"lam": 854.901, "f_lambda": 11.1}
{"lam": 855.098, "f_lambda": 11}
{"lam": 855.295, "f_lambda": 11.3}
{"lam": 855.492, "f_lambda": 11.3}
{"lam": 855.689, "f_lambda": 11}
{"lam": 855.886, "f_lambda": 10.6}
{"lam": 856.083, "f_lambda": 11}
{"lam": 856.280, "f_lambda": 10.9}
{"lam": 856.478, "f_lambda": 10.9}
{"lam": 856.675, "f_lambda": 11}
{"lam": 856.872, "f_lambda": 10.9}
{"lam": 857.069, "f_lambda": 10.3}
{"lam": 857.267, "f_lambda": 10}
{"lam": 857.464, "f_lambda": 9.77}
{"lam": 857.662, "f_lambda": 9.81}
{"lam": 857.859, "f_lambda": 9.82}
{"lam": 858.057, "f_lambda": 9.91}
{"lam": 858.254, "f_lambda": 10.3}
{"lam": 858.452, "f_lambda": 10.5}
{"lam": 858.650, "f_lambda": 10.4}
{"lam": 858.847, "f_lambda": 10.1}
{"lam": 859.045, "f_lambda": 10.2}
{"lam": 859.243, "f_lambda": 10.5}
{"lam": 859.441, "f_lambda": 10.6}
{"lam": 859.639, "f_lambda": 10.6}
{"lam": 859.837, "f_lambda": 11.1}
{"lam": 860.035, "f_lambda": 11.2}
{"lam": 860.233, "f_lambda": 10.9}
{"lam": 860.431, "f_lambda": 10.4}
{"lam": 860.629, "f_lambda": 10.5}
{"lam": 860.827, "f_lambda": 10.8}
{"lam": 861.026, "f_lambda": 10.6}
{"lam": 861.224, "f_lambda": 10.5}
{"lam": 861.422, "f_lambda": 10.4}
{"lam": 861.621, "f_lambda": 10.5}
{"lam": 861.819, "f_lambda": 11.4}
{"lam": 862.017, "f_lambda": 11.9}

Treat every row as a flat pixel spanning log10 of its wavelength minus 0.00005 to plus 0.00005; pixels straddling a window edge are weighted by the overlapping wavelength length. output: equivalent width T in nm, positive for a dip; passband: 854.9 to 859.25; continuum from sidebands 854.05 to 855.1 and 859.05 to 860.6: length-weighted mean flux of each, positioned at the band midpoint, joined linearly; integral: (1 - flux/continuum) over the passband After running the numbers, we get 0.11 nm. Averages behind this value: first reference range 10.9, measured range 10.5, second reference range 10.7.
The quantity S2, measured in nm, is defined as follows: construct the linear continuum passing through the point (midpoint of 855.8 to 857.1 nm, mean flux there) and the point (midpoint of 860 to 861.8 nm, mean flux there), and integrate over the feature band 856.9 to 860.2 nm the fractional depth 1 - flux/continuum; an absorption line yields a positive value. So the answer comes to 0.12 nm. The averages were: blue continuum 10.8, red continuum 10.7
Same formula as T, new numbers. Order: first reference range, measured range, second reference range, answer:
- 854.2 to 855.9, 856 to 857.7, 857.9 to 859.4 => 0.02 nm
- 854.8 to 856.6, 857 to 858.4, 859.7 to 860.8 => 0.12 nm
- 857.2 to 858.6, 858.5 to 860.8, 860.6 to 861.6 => -0.06 nm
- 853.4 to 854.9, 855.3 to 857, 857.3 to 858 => -0.12 nm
